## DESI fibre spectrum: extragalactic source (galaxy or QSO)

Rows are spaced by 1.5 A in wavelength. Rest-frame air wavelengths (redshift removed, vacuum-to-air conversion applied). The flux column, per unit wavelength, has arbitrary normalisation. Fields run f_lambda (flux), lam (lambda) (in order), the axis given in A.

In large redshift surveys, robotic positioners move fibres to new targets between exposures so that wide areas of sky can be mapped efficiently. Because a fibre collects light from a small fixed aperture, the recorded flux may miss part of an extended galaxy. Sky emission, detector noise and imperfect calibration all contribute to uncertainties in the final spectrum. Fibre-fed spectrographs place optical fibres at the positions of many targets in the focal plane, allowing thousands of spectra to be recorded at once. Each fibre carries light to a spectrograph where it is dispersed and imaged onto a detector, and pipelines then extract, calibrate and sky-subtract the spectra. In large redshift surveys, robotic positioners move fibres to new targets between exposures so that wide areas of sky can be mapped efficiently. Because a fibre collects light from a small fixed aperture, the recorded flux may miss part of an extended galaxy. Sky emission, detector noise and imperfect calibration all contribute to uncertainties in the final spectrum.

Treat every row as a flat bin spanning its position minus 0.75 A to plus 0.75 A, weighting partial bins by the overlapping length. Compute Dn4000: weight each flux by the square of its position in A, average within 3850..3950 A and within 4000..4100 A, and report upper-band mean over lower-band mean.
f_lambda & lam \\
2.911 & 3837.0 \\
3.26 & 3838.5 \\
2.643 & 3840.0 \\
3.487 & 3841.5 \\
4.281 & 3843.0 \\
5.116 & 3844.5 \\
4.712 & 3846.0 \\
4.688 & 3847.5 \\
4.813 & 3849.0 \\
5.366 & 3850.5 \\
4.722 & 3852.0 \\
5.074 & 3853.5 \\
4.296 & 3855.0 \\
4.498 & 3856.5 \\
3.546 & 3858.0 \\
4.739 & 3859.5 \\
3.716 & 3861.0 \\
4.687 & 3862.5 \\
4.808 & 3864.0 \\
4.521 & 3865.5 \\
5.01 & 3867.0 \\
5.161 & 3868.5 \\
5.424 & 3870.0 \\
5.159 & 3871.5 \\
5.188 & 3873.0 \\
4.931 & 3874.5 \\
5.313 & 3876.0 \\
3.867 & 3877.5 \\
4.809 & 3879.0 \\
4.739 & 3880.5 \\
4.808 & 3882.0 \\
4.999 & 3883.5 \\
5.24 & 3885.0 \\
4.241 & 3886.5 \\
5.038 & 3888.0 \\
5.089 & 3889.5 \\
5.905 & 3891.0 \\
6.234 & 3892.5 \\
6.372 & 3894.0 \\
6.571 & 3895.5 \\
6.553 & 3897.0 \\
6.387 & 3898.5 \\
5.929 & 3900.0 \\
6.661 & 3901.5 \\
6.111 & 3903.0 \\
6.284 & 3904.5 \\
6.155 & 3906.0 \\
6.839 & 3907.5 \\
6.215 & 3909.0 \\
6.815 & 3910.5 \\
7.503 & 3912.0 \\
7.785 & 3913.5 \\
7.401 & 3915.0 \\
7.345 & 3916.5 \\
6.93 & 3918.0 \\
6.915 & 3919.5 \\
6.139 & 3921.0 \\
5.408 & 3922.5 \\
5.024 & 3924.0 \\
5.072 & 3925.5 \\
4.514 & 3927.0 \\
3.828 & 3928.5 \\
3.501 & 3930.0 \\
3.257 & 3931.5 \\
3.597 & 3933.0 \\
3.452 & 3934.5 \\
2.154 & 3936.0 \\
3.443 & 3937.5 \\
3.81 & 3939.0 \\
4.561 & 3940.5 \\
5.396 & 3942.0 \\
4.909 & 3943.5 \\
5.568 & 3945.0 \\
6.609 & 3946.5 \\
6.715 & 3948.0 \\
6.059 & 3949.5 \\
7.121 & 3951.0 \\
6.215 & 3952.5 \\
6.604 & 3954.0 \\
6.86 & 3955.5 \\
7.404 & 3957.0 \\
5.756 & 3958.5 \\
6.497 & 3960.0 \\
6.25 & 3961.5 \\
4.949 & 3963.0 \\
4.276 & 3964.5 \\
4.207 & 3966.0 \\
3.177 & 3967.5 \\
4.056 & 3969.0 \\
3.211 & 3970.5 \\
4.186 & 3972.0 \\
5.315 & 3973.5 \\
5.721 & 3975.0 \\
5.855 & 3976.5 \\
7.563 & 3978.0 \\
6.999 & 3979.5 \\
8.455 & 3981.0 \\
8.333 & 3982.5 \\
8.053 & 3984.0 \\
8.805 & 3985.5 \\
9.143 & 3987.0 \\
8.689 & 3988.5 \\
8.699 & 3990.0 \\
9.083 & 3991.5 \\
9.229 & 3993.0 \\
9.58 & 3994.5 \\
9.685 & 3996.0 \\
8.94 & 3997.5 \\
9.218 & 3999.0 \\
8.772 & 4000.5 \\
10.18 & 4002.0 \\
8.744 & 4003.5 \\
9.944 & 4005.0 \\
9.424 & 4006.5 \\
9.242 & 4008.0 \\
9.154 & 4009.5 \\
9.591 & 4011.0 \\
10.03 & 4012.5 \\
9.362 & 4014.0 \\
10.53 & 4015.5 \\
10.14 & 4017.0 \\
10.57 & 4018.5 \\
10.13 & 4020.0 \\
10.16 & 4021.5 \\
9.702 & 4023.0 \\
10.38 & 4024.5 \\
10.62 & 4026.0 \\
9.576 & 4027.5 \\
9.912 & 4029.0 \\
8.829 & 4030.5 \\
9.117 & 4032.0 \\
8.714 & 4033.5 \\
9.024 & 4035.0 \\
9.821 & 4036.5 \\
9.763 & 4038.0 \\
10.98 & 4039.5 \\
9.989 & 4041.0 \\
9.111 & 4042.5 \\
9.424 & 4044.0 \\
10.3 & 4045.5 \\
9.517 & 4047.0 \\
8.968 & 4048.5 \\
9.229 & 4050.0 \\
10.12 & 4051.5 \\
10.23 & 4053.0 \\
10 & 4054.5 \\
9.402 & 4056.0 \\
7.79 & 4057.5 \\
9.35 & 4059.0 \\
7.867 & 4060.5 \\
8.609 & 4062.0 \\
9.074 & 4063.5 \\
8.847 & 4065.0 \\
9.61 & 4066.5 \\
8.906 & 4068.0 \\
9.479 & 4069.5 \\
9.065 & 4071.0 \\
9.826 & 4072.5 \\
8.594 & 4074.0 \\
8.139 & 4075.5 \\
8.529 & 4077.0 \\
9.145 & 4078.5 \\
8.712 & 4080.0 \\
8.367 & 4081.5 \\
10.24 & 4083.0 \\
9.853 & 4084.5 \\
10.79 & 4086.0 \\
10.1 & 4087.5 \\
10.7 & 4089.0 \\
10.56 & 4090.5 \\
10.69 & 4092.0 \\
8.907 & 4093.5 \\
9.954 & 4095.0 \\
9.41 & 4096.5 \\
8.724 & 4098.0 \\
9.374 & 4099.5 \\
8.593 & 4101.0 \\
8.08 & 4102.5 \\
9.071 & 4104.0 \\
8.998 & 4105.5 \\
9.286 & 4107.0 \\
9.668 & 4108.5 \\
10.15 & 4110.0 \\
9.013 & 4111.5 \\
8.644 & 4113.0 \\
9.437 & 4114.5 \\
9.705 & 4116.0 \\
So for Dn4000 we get 1.9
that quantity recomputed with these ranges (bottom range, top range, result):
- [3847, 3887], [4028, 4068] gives 2.16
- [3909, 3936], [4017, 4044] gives 1.89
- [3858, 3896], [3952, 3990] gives 1.32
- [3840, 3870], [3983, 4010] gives 2.15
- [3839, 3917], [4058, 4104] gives 1.92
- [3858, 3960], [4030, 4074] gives 1.83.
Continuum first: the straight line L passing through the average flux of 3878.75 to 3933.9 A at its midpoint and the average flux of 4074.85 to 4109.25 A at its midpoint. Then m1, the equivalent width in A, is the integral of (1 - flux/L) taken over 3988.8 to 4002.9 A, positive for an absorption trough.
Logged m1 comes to -3.3 A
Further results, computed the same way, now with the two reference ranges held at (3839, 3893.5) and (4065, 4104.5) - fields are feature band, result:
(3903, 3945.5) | 3.9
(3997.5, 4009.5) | -2.6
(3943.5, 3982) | 5.4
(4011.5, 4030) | -4.8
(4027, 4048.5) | -3.1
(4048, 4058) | -0.9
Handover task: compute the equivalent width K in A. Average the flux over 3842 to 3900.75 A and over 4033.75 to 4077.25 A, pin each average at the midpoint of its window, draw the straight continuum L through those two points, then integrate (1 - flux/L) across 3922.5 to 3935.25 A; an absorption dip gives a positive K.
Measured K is 4.5 A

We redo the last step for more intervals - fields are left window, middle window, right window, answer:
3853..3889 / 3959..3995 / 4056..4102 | 2.2 A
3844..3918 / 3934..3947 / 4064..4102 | 4.4 A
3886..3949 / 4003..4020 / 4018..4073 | -2.5 A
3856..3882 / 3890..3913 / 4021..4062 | -3.3 A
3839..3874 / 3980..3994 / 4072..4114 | -2.9 A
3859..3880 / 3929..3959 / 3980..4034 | 9.1 A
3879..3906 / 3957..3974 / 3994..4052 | 6.6 A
